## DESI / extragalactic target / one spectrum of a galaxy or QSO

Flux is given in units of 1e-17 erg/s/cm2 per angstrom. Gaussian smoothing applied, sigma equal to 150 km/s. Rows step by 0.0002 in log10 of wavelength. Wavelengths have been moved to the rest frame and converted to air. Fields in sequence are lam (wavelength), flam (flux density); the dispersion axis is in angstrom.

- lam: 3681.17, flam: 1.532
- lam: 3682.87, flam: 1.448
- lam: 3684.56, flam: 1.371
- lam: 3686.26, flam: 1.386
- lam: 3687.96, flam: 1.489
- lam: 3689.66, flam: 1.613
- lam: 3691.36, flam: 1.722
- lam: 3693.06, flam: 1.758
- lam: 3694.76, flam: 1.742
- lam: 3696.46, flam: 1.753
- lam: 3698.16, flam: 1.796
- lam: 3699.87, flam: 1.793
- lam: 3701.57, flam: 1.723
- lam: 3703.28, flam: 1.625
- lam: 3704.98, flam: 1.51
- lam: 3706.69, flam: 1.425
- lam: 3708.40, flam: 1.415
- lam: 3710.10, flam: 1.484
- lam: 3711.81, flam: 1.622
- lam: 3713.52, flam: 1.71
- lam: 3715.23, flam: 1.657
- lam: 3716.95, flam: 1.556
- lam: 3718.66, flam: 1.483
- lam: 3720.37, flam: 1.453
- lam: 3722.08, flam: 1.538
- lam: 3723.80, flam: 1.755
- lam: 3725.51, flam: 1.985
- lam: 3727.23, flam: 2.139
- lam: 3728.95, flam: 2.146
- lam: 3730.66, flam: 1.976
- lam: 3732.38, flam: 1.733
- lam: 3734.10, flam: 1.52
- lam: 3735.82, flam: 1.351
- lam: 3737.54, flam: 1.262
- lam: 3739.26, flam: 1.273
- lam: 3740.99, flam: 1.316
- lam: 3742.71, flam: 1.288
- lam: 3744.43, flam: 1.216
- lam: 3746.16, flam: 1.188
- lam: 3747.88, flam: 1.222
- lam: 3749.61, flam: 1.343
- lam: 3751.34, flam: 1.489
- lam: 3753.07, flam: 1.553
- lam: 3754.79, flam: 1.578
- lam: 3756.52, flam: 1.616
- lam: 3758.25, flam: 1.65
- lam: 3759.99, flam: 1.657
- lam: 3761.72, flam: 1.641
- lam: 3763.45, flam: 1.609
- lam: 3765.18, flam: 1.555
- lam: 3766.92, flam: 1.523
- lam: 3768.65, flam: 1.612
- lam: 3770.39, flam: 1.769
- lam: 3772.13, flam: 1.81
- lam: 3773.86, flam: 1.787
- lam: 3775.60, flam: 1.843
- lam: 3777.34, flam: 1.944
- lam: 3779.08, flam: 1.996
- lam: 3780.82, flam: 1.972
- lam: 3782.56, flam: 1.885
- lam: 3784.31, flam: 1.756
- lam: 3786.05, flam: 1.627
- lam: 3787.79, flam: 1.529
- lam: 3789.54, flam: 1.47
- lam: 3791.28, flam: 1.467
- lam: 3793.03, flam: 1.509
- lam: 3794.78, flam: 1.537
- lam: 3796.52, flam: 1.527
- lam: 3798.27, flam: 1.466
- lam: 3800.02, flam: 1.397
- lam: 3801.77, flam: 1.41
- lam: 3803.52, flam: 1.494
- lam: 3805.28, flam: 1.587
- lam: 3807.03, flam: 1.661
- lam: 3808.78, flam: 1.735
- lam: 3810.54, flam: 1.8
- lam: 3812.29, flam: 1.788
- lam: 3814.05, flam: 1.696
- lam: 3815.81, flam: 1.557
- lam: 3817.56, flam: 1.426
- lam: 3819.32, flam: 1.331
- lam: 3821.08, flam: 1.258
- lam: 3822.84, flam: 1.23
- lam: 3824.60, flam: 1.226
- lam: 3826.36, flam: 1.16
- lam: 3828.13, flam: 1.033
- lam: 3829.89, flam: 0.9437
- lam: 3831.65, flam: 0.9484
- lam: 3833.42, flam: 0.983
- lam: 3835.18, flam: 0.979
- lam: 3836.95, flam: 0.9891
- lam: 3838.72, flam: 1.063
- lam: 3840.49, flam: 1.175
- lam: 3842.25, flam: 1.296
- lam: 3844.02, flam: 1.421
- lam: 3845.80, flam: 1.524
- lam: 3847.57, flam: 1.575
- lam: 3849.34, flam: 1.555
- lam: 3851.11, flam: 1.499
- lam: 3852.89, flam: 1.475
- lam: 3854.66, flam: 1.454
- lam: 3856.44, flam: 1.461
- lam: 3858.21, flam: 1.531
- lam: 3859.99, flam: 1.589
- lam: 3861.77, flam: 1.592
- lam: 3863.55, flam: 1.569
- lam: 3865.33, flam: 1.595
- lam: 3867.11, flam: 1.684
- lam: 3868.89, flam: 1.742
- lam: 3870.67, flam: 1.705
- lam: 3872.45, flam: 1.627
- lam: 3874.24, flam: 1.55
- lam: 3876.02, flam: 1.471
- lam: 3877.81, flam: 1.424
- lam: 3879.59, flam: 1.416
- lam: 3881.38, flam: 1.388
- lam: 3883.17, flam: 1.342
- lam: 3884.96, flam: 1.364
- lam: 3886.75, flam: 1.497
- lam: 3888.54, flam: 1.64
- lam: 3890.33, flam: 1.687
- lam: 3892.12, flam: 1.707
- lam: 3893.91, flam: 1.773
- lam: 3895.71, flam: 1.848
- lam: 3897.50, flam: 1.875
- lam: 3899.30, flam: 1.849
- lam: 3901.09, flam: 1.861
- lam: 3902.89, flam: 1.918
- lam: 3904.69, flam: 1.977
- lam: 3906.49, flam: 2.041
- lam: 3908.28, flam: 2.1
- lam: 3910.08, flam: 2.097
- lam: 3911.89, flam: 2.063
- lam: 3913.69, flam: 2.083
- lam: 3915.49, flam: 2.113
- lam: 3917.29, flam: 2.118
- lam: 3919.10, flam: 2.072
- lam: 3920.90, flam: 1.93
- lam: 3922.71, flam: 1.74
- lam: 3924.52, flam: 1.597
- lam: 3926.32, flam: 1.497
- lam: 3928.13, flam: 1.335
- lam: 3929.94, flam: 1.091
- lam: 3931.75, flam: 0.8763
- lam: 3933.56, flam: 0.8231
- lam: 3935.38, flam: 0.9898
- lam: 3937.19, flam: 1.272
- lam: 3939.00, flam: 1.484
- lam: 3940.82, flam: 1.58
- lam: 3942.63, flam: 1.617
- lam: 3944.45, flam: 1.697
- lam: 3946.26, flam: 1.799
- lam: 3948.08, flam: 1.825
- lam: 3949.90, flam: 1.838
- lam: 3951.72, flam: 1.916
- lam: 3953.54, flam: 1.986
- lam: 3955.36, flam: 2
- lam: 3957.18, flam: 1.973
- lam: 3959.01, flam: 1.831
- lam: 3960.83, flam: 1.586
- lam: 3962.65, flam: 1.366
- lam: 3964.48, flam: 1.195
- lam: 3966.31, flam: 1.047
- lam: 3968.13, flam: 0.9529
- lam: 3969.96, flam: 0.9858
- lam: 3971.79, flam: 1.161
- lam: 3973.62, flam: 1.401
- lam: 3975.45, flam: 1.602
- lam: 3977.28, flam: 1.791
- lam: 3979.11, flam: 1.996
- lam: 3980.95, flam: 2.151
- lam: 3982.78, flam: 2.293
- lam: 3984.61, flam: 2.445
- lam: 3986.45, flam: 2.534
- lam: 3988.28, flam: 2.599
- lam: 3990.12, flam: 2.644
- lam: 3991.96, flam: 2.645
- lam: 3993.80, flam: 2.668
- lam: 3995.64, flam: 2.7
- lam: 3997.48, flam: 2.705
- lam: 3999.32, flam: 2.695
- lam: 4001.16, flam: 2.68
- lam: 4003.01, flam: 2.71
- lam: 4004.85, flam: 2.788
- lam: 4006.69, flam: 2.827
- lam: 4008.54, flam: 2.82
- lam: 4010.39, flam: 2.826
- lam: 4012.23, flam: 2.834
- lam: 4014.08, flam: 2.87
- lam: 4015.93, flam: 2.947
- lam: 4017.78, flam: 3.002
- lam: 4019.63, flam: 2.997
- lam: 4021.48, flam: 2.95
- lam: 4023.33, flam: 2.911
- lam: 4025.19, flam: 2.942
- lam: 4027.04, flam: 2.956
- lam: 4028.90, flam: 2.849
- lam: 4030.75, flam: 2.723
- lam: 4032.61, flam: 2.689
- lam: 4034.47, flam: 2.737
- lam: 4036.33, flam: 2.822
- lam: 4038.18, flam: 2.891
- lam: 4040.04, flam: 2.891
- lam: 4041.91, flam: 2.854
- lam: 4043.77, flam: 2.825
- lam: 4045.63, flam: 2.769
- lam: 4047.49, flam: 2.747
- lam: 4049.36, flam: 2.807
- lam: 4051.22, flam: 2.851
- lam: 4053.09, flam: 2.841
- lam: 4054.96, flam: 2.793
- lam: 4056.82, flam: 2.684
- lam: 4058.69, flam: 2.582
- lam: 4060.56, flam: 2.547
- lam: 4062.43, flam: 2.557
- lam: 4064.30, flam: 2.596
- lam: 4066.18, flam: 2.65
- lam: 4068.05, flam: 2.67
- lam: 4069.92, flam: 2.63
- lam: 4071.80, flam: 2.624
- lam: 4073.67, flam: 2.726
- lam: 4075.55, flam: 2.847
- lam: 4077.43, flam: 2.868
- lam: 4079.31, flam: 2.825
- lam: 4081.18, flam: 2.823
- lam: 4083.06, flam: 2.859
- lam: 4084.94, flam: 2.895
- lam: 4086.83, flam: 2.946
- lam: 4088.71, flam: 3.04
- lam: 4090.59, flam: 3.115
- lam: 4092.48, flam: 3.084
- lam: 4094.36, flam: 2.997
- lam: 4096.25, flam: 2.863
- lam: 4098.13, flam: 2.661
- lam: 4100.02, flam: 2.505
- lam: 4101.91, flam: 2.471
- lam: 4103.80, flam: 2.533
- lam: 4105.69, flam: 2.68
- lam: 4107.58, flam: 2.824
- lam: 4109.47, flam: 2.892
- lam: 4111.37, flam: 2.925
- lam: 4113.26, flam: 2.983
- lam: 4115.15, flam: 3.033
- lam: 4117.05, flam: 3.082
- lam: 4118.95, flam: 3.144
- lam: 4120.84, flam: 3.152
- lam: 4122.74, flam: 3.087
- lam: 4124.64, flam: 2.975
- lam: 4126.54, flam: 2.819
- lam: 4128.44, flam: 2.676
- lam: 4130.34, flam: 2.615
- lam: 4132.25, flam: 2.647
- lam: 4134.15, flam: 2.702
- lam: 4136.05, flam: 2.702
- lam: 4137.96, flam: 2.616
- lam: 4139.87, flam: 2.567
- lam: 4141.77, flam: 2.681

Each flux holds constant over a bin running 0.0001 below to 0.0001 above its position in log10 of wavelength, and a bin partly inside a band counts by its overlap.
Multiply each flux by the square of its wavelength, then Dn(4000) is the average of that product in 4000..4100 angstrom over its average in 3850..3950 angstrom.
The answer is 1.9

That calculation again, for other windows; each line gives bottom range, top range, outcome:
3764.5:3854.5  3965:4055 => 1.89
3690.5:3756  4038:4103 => 2.10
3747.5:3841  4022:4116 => 2.15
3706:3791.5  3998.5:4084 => 2.01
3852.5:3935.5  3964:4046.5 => 1.60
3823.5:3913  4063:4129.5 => 2.08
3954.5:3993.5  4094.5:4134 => 1.65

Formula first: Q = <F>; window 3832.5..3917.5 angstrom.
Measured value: 1.61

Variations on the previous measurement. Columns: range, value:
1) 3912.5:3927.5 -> 1.89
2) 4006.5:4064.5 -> 2.81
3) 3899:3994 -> 1.77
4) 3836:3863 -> 1.41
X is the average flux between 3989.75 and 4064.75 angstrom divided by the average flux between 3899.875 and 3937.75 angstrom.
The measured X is 1.6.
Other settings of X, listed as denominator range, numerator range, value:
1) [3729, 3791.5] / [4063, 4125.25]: 1.79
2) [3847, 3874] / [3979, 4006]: 1.63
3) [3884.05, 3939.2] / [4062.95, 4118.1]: 1.67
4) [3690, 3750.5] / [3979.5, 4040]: 1.73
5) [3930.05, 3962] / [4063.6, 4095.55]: 1.80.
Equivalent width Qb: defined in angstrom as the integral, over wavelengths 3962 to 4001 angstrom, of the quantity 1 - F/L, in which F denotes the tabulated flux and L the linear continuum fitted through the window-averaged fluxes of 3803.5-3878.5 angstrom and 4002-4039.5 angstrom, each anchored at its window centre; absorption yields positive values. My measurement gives 8.6 angstrom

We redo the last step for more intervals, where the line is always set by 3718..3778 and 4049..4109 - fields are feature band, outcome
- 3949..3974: 8.8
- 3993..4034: -4.7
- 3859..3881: 4.9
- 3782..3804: 2.7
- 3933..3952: 6.3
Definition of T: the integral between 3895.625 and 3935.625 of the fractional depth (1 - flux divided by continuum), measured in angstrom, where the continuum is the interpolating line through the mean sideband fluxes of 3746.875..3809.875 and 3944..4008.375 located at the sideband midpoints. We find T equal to 3.4 angstrom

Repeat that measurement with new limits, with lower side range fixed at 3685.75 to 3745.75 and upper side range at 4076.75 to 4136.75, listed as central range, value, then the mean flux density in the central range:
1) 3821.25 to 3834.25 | 5.81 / 1.08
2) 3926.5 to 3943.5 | 7.86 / 1.24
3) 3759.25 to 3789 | 0.96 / 1.73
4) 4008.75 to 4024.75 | -2.14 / 2.91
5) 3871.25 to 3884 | 3.94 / 1.47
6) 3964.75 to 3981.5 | 6.91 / 1.43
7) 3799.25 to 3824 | 5.01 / 1.52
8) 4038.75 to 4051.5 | -0.77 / 2.82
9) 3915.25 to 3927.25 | 2.17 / 1.85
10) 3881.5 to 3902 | 4.76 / 1.67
